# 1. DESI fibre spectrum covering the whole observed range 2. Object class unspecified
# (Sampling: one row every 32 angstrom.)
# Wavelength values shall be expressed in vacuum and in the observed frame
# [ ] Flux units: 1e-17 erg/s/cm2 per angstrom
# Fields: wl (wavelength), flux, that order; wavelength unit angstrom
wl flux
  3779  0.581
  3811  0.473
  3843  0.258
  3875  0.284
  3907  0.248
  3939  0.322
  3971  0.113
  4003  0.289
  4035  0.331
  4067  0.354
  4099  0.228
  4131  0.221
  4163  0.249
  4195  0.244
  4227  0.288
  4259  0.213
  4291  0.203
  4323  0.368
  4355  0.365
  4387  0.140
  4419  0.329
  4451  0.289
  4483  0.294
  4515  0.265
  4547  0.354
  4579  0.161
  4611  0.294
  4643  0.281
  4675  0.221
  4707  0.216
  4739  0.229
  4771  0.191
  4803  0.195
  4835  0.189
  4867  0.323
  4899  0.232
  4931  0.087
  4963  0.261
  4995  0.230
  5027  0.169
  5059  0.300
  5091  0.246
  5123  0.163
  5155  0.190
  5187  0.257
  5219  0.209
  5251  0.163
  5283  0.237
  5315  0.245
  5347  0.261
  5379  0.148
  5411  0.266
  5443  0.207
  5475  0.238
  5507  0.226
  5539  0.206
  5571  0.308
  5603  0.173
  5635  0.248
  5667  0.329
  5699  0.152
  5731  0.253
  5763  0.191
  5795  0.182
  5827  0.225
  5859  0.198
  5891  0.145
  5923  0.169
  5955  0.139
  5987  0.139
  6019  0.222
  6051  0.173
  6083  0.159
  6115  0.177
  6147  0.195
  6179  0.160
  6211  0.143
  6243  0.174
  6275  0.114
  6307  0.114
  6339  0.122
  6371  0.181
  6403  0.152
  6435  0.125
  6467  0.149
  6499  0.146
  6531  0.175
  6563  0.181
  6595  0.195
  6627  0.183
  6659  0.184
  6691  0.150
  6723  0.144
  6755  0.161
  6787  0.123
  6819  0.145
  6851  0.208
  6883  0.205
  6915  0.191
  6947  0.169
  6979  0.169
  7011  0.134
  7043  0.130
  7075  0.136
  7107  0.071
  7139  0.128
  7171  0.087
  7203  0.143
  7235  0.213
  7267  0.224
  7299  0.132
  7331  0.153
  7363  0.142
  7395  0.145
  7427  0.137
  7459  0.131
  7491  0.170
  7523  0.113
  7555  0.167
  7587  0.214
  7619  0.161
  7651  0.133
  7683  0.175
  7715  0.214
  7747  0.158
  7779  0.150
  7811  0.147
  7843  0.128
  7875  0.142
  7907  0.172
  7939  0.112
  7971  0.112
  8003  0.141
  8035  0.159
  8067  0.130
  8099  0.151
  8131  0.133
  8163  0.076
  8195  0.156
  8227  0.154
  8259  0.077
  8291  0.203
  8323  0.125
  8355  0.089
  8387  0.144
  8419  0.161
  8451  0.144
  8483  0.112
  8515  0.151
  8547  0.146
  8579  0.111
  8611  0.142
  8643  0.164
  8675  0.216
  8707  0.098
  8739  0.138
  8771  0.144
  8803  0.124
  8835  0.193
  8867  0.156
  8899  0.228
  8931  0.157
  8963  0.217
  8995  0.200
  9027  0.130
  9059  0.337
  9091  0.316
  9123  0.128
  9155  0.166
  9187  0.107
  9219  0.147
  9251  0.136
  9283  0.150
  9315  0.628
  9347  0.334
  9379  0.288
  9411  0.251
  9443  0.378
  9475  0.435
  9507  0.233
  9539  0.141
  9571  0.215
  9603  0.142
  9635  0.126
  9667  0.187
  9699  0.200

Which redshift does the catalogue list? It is 1.433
